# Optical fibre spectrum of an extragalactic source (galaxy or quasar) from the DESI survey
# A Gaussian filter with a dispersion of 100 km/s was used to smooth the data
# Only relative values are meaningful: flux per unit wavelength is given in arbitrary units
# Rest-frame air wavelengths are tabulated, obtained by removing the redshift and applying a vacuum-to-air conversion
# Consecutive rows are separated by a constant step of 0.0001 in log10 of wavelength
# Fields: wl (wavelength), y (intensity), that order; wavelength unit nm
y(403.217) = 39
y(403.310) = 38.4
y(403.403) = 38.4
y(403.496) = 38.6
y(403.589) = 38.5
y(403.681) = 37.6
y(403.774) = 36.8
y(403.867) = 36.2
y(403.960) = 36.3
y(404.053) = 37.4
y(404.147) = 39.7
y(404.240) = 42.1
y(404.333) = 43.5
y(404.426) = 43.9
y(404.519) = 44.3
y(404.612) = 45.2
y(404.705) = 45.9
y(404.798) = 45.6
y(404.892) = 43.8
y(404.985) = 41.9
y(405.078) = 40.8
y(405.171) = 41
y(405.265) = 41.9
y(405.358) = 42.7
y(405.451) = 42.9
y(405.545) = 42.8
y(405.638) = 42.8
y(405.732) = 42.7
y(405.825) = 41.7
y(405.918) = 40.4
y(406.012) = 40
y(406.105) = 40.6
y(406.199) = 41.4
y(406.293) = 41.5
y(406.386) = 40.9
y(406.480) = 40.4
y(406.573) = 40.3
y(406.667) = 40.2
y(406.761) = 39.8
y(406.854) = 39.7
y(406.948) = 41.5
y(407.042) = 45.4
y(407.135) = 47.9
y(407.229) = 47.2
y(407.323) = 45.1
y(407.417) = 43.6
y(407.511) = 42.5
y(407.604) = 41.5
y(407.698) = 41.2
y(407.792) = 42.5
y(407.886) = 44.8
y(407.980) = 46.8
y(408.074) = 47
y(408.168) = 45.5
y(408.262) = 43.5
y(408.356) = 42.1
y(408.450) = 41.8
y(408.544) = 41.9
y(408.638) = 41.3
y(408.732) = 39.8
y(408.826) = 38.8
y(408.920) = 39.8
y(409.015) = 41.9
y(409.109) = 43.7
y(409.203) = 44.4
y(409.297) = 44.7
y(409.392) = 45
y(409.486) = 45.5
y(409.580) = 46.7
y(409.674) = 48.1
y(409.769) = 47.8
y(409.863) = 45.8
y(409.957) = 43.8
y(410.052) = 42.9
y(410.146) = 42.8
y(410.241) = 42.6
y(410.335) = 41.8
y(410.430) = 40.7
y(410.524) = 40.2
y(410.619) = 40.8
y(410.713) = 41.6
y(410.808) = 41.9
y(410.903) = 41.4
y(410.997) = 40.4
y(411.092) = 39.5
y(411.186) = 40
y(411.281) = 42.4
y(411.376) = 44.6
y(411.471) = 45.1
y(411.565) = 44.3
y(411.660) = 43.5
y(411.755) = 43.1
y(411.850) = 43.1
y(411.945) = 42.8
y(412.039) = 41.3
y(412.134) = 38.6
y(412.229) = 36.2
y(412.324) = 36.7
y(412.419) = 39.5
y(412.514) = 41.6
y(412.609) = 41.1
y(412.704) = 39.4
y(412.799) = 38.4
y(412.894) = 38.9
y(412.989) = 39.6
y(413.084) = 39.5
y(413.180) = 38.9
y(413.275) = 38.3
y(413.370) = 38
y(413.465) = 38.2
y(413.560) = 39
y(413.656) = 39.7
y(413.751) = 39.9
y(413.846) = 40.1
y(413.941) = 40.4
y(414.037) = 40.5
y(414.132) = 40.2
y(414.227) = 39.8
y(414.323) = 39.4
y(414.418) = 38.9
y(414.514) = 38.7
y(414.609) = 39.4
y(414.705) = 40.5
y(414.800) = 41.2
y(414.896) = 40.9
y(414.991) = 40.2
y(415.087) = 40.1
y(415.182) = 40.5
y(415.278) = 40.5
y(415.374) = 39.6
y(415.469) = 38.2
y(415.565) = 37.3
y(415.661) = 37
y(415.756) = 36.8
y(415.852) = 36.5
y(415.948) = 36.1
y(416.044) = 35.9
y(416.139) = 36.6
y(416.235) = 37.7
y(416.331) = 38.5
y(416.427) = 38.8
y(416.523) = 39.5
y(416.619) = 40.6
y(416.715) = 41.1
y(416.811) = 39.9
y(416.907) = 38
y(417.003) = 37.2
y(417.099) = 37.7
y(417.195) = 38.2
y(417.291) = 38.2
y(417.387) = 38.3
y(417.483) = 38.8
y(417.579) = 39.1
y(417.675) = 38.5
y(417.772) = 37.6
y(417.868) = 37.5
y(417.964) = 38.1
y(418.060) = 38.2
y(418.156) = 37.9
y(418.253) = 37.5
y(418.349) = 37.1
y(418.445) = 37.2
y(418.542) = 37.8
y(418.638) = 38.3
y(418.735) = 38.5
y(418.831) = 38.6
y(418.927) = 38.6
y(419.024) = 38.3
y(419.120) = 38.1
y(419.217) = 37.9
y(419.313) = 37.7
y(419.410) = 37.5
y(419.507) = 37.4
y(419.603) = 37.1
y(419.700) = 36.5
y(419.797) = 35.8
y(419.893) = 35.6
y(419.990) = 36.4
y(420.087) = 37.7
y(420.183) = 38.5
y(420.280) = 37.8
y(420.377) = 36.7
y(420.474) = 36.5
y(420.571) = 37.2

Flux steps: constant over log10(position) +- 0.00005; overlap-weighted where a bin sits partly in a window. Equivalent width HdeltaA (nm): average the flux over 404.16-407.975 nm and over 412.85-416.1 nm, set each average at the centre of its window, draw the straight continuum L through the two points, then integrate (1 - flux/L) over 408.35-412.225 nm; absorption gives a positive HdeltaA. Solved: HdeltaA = -0.16 nm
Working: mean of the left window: 42.6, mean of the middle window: 42.6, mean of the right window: 39.1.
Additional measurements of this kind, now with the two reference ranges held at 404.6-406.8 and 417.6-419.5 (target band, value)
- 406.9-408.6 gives -0.11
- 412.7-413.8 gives 0.02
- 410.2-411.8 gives -0.07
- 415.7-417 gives 0.02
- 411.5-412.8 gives -0.03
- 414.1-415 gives -0.02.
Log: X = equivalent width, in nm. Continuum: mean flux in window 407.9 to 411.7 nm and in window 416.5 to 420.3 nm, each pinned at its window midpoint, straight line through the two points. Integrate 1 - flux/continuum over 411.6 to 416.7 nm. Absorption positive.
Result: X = 0.14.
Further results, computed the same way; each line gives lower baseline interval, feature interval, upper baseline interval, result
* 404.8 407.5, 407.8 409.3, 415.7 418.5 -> -0.06 nm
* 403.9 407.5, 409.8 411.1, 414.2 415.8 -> -0.04 nm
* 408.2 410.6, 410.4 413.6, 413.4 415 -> 0.06 nm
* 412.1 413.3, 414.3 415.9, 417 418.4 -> -0.03 nm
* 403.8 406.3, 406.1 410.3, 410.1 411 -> -0.16 nm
